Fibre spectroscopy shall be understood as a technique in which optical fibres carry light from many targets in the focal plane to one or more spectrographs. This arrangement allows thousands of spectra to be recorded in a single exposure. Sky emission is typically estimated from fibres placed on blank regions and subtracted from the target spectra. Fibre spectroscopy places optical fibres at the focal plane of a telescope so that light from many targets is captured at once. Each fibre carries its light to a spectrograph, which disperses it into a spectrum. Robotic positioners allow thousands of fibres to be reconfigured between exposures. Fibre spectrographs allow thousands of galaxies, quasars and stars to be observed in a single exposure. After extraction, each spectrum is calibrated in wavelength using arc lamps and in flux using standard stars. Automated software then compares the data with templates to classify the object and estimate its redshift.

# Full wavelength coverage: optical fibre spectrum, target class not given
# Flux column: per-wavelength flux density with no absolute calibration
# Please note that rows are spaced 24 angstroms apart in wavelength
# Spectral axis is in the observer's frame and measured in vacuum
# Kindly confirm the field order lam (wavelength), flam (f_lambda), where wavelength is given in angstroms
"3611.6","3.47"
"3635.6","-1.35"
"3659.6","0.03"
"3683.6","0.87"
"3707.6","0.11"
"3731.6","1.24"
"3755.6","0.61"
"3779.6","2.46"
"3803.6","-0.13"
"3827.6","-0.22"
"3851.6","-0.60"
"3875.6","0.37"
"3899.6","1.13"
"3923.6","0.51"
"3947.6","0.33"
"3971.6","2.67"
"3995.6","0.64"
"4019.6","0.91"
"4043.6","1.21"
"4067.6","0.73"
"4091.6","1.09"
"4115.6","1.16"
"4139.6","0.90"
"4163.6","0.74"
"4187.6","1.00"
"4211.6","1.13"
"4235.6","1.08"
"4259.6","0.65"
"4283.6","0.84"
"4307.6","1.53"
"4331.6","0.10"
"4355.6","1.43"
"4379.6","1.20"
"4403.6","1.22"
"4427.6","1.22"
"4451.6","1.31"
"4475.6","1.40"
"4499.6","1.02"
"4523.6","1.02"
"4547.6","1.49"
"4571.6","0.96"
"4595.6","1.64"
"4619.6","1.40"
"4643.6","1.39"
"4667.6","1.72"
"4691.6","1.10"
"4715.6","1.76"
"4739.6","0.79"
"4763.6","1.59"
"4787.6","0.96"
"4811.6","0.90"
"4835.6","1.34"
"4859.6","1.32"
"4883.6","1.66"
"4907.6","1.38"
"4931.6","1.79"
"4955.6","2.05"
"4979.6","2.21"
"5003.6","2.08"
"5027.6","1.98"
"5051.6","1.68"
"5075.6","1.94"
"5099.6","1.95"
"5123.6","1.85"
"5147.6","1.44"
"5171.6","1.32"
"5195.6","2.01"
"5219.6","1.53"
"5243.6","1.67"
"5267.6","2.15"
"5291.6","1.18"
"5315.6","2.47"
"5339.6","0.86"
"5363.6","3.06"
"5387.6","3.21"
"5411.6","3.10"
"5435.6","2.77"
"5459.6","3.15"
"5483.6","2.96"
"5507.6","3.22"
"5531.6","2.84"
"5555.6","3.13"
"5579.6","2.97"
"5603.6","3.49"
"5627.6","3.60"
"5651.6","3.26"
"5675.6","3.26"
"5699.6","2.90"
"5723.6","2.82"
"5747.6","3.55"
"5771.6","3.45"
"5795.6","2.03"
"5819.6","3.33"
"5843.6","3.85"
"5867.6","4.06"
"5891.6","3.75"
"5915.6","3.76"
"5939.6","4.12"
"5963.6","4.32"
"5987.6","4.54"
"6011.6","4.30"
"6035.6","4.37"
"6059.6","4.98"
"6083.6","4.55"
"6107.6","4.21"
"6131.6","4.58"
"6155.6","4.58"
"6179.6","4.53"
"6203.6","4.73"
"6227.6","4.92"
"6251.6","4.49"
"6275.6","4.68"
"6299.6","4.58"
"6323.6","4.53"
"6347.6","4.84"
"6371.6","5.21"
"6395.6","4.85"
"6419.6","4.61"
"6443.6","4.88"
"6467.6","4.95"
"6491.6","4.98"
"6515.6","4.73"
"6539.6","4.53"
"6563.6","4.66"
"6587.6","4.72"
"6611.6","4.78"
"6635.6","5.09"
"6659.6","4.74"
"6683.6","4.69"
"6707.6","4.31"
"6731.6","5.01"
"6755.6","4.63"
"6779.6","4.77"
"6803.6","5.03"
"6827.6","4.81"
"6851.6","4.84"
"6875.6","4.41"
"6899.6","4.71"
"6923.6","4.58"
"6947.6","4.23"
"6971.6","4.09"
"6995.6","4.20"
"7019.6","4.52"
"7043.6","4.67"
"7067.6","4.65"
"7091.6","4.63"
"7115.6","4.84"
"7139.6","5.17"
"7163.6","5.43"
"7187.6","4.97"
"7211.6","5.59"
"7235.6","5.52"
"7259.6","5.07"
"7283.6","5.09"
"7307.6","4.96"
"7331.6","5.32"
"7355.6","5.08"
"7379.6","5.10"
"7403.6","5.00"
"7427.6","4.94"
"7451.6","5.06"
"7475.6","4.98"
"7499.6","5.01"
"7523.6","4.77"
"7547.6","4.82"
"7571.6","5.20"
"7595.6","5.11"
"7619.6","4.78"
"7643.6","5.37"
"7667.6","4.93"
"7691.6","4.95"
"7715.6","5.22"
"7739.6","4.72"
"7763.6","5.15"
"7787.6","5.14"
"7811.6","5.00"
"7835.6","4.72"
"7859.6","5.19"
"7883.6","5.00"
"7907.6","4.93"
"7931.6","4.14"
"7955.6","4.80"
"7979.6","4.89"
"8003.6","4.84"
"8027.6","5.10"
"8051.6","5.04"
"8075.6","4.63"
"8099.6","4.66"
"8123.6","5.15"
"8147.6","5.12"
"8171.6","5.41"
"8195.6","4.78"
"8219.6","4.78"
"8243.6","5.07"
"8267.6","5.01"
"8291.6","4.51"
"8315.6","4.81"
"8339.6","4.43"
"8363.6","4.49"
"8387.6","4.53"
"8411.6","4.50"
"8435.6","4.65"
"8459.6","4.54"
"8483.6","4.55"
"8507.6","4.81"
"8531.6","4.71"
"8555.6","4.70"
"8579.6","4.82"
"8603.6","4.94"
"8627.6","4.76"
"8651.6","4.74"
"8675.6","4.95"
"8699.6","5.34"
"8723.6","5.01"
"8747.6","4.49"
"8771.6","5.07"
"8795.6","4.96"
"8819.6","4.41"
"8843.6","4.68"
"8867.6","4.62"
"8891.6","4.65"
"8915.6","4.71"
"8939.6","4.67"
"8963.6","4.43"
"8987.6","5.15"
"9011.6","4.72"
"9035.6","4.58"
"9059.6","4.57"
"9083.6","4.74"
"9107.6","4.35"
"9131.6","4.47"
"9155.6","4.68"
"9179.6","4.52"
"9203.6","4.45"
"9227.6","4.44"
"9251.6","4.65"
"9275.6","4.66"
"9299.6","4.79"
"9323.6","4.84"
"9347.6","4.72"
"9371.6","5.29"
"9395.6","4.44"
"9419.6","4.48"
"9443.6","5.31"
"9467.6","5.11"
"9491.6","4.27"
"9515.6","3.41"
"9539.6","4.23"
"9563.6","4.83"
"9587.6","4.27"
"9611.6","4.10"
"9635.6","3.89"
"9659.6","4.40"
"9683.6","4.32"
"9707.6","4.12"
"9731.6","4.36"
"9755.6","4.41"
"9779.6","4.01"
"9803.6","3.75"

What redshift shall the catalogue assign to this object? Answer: 0.35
